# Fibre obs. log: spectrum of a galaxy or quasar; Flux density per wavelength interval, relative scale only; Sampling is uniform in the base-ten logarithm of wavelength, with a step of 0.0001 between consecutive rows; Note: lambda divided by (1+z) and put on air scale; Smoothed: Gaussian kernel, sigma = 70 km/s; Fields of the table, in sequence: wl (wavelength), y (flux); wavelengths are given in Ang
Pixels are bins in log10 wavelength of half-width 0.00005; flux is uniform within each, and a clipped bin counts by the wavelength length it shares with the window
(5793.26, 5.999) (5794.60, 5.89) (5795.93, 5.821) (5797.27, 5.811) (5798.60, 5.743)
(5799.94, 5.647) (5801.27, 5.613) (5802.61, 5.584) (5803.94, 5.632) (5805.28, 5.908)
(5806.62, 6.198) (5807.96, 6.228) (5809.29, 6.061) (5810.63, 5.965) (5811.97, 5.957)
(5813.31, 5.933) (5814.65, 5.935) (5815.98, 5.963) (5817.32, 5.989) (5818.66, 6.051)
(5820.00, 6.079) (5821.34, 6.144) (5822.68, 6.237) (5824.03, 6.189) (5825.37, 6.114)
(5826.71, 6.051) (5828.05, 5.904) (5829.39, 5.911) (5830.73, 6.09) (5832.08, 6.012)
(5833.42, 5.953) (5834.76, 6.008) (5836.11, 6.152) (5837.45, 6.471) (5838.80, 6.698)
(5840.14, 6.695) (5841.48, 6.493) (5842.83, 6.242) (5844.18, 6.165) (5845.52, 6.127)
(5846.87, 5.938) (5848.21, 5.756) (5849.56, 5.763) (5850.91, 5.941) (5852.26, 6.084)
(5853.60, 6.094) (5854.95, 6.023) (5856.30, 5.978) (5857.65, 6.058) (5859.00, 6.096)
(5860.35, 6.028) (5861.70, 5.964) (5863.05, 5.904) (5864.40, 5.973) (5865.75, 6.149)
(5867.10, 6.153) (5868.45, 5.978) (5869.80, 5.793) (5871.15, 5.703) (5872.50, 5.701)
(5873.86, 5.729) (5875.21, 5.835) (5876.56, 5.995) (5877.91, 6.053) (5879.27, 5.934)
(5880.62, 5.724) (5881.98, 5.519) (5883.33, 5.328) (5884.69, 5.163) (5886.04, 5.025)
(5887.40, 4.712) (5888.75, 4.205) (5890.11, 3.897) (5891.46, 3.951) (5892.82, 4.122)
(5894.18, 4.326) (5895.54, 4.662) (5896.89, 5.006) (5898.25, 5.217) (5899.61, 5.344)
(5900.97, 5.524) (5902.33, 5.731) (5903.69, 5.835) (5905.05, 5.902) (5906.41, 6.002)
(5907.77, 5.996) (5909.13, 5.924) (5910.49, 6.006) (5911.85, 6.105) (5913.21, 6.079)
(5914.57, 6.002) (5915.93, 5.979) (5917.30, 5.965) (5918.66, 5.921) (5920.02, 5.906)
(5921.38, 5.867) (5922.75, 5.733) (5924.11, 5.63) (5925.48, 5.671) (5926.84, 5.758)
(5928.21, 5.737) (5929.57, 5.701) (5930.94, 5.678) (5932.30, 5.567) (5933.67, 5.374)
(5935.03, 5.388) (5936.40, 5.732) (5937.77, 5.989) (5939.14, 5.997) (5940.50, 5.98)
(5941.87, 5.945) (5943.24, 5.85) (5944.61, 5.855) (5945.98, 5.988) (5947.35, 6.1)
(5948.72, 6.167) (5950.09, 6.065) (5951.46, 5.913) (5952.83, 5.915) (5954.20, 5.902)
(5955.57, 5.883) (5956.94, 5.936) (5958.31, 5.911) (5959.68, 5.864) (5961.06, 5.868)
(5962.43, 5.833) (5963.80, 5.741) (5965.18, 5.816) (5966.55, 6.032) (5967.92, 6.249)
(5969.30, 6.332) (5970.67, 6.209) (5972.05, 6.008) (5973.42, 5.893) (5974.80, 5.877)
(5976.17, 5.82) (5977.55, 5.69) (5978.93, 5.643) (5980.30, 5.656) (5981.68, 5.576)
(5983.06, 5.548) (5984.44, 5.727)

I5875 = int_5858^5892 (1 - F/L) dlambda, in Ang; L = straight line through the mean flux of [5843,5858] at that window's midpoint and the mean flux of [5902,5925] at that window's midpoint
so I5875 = 2.4 Ang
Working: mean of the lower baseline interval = 6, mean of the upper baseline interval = 5.92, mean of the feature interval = 5.55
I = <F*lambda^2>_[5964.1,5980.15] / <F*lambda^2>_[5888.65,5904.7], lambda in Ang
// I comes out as 1.25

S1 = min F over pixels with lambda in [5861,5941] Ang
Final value 3.897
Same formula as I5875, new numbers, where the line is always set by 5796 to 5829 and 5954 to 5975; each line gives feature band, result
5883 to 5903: 3.87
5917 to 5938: 0.86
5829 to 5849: -0.76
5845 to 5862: -0.09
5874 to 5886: 0.60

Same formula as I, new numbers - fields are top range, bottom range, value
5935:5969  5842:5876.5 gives 1.03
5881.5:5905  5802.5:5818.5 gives 0.85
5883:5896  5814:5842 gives 0.75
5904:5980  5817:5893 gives 1.04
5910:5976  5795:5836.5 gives 1.03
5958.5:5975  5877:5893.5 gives 1.23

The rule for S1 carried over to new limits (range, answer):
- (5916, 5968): 5.374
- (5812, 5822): 5.933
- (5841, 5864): 5.756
